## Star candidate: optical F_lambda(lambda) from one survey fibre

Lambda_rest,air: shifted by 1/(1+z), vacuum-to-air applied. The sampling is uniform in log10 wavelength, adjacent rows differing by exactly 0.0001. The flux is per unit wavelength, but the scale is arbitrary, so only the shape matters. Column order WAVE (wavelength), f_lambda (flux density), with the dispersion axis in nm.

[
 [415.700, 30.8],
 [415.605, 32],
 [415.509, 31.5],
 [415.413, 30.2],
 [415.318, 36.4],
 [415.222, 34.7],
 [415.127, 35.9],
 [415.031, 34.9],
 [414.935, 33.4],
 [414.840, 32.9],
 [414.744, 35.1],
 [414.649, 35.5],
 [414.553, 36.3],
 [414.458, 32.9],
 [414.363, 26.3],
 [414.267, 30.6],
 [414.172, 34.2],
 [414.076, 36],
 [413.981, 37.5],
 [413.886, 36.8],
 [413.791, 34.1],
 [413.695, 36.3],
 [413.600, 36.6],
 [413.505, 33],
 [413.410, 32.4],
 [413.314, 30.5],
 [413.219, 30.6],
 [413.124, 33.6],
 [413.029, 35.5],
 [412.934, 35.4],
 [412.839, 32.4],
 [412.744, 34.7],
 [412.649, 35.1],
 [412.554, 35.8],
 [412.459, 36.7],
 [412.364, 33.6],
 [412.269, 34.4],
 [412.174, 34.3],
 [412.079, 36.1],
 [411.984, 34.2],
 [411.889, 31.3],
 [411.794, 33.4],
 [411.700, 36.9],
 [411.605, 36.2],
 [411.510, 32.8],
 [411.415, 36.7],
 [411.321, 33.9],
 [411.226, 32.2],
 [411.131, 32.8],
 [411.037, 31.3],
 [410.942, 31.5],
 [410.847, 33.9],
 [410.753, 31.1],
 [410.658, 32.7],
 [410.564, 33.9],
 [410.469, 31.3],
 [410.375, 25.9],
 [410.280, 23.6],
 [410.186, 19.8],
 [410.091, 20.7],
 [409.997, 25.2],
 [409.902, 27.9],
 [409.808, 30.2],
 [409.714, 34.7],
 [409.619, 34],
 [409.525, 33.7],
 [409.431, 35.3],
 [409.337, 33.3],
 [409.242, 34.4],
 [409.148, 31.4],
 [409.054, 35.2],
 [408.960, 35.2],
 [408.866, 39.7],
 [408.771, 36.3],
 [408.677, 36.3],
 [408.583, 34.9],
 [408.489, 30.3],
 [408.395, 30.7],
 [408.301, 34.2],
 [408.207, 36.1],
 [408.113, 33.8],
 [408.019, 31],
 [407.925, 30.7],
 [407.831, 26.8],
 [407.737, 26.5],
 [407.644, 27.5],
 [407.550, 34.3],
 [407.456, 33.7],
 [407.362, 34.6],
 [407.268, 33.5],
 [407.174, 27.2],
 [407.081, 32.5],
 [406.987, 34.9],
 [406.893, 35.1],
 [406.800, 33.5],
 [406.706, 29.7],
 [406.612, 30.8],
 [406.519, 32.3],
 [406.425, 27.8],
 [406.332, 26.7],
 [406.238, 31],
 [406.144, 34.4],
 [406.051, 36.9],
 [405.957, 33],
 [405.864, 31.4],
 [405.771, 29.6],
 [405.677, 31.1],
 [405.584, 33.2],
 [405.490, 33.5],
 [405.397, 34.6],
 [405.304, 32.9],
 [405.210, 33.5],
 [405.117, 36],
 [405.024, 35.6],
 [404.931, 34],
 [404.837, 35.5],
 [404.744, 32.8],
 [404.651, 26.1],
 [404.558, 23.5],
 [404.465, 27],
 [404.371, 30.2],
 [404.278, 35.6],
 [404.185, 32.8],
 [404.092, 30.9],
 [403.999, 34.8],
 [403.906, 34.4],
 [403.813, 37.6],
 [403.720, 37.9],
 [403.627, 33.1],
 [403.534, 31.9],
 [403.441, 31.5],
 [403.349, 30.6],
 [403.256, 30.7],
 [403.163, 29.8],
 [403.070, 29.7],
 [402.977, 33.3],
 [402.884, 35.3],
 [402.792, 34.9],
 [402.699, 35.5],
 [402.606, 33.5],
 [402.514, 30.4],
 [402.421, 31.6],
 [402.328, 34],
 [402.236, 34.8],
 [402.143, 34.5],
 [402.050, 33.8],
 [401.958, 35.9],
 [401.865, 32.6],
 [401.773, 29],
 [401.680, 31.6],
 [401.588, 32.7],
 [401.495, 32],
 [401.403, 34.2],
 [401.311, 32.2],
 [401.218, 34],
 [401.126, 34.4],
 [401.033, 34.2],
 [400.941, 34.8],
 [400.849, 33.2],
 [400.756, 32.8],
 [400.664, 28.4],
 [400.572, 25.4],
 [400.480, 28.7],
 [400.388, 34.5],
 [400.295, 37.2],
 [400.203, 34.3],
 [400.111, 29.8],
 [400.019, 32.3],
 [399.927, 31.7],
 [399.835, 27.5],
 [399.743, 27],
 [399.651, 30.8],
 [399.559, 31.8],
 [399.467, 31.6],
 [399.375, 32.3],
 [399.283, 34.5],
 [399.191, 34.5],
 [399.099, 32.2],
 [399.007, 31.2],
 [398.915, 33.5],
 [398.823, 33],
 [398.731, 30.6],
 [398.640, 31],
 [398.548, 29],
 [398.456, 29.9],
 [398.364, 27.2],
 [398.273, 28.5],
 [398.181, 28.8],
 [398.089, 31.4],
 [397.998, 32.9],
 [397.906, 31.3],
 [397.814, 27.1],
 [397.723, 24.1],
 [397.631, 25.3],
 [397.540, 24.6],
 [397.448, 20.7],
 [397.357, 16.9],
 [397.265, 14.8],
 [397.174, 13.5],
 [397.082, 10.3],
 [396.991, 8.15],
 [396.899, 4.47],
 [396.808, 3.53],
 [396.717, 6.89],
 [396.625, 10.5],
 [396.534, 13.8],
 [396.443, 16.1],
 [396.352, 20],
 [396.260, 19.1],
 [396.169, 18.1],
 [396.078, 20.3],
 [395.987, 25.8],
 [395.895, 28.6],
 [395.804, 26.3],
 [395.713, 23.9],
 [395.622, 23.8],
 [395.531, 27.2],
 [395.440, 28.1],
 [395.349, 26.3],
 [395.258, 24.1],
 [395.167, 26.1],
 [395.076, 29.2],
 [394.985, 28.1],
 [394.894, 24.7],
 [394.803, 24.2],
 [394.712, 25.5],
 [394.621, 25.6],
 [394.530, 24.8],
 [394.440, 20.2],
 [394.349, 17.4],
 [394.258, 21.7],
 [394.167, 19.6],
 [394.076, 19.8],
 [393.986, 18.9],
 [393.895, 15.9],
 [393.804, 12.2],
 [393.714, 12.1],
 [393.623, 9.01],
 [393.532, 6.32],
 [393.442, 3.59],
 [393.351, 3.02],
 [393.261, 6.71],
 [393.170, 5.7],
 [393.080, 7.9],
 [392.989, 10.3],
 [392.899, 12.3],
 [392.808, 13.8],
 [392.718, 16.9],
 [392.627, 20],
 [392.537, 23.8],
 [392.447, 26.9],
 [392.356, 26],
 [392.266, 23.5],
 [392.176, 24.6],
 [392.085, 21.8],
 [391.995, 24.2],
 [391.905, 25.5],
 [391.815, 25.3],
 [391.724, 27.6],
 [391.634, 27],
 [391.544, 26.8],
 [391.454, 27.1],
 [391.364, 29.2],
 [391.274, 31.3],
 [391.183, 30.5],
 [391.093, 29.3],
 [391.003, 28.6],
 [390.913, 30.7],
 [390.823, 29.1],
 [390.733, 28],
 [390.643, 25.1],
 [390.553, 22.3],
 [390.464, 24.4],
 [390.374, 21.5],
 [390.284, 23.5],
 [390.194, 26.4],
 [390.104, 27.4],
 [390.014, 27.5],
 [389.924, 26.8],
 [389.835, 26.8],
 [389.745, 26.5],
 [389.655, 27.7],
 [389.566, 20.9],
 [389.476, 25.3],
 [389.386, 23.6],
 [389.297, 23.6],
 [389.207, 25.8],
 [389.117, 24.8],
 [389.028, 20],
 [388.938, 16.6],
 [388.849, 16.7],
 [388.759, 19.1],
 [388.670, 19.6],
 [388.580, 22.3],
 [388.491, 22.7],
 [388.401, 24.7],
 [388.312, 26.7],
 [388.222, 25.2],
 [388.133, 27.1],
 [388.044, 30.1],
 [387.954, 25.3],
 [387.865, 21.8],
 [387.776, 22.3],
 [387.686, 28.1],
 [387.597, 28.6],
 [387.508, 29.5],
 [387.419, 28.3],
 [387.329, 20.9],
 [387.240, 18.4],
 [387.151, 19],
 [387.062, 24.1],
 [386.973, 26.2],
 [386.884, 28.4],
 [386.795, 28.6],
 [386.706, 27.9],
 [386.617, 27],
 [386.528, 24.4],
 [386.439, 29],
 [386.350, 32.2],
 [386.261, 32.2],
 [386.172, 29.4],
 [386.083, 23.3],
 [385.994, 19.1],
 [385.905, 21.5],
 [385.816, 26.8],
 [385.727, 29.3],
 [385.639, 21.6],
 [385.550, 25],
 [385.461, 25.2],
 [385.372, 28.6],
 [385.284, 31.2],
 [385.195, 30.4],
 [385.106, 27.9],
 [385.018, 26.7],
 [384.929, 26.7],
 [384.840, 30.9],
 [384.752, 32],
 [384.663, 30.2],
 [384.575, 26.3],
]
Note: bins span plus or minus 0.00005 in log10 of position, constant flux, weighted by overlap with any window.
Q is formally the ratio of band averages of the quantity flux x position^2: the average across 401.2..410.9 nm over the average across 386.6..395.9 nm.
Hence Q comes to 1.52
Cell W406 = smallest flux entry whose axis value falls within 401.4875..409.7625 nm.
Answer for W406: 23.5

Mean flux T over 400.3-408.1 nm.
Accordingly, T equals 32.3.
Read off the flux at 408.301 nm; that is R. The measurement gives 34.2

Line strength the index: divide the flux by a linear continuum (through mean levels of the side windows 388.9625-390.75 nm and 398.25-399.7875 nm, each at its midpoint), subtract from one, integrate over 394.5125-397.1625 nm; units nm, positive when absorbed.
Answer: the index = 0.777 nm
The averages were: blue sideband 24.8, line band 20.3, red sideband 31.1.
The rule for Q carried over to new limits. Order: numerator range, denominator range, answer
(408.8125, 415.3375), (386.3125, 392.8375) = 1.48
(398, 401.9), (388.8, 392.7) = 1.31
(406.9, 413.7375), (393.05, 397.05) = 1.98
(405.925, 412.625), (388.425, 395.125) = 1.62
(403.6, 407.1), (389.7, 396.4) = 1.56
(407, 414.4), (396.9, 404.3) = 1.13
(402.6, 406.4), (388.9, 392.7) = 1.37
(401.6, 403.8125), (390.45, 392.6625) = 1.32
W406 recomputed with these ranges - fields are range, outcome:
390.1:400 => 3.02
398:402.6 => 25.4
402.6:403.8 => 29.7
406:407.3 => 26.7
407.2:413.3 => 19.8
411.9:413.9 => 30.5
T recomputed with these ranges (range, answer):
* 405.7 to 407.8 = 31.6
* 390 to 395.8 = 21.9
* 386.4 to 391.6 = 25.3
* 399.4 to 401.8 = 31.8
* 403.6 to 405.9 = 32.7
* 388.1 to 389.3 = 22.4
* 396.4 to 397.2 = 9.58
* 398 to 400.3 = 31.2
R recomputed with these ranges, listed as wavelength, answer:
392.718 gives 16.9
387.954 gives 25.3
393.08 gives 7.9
